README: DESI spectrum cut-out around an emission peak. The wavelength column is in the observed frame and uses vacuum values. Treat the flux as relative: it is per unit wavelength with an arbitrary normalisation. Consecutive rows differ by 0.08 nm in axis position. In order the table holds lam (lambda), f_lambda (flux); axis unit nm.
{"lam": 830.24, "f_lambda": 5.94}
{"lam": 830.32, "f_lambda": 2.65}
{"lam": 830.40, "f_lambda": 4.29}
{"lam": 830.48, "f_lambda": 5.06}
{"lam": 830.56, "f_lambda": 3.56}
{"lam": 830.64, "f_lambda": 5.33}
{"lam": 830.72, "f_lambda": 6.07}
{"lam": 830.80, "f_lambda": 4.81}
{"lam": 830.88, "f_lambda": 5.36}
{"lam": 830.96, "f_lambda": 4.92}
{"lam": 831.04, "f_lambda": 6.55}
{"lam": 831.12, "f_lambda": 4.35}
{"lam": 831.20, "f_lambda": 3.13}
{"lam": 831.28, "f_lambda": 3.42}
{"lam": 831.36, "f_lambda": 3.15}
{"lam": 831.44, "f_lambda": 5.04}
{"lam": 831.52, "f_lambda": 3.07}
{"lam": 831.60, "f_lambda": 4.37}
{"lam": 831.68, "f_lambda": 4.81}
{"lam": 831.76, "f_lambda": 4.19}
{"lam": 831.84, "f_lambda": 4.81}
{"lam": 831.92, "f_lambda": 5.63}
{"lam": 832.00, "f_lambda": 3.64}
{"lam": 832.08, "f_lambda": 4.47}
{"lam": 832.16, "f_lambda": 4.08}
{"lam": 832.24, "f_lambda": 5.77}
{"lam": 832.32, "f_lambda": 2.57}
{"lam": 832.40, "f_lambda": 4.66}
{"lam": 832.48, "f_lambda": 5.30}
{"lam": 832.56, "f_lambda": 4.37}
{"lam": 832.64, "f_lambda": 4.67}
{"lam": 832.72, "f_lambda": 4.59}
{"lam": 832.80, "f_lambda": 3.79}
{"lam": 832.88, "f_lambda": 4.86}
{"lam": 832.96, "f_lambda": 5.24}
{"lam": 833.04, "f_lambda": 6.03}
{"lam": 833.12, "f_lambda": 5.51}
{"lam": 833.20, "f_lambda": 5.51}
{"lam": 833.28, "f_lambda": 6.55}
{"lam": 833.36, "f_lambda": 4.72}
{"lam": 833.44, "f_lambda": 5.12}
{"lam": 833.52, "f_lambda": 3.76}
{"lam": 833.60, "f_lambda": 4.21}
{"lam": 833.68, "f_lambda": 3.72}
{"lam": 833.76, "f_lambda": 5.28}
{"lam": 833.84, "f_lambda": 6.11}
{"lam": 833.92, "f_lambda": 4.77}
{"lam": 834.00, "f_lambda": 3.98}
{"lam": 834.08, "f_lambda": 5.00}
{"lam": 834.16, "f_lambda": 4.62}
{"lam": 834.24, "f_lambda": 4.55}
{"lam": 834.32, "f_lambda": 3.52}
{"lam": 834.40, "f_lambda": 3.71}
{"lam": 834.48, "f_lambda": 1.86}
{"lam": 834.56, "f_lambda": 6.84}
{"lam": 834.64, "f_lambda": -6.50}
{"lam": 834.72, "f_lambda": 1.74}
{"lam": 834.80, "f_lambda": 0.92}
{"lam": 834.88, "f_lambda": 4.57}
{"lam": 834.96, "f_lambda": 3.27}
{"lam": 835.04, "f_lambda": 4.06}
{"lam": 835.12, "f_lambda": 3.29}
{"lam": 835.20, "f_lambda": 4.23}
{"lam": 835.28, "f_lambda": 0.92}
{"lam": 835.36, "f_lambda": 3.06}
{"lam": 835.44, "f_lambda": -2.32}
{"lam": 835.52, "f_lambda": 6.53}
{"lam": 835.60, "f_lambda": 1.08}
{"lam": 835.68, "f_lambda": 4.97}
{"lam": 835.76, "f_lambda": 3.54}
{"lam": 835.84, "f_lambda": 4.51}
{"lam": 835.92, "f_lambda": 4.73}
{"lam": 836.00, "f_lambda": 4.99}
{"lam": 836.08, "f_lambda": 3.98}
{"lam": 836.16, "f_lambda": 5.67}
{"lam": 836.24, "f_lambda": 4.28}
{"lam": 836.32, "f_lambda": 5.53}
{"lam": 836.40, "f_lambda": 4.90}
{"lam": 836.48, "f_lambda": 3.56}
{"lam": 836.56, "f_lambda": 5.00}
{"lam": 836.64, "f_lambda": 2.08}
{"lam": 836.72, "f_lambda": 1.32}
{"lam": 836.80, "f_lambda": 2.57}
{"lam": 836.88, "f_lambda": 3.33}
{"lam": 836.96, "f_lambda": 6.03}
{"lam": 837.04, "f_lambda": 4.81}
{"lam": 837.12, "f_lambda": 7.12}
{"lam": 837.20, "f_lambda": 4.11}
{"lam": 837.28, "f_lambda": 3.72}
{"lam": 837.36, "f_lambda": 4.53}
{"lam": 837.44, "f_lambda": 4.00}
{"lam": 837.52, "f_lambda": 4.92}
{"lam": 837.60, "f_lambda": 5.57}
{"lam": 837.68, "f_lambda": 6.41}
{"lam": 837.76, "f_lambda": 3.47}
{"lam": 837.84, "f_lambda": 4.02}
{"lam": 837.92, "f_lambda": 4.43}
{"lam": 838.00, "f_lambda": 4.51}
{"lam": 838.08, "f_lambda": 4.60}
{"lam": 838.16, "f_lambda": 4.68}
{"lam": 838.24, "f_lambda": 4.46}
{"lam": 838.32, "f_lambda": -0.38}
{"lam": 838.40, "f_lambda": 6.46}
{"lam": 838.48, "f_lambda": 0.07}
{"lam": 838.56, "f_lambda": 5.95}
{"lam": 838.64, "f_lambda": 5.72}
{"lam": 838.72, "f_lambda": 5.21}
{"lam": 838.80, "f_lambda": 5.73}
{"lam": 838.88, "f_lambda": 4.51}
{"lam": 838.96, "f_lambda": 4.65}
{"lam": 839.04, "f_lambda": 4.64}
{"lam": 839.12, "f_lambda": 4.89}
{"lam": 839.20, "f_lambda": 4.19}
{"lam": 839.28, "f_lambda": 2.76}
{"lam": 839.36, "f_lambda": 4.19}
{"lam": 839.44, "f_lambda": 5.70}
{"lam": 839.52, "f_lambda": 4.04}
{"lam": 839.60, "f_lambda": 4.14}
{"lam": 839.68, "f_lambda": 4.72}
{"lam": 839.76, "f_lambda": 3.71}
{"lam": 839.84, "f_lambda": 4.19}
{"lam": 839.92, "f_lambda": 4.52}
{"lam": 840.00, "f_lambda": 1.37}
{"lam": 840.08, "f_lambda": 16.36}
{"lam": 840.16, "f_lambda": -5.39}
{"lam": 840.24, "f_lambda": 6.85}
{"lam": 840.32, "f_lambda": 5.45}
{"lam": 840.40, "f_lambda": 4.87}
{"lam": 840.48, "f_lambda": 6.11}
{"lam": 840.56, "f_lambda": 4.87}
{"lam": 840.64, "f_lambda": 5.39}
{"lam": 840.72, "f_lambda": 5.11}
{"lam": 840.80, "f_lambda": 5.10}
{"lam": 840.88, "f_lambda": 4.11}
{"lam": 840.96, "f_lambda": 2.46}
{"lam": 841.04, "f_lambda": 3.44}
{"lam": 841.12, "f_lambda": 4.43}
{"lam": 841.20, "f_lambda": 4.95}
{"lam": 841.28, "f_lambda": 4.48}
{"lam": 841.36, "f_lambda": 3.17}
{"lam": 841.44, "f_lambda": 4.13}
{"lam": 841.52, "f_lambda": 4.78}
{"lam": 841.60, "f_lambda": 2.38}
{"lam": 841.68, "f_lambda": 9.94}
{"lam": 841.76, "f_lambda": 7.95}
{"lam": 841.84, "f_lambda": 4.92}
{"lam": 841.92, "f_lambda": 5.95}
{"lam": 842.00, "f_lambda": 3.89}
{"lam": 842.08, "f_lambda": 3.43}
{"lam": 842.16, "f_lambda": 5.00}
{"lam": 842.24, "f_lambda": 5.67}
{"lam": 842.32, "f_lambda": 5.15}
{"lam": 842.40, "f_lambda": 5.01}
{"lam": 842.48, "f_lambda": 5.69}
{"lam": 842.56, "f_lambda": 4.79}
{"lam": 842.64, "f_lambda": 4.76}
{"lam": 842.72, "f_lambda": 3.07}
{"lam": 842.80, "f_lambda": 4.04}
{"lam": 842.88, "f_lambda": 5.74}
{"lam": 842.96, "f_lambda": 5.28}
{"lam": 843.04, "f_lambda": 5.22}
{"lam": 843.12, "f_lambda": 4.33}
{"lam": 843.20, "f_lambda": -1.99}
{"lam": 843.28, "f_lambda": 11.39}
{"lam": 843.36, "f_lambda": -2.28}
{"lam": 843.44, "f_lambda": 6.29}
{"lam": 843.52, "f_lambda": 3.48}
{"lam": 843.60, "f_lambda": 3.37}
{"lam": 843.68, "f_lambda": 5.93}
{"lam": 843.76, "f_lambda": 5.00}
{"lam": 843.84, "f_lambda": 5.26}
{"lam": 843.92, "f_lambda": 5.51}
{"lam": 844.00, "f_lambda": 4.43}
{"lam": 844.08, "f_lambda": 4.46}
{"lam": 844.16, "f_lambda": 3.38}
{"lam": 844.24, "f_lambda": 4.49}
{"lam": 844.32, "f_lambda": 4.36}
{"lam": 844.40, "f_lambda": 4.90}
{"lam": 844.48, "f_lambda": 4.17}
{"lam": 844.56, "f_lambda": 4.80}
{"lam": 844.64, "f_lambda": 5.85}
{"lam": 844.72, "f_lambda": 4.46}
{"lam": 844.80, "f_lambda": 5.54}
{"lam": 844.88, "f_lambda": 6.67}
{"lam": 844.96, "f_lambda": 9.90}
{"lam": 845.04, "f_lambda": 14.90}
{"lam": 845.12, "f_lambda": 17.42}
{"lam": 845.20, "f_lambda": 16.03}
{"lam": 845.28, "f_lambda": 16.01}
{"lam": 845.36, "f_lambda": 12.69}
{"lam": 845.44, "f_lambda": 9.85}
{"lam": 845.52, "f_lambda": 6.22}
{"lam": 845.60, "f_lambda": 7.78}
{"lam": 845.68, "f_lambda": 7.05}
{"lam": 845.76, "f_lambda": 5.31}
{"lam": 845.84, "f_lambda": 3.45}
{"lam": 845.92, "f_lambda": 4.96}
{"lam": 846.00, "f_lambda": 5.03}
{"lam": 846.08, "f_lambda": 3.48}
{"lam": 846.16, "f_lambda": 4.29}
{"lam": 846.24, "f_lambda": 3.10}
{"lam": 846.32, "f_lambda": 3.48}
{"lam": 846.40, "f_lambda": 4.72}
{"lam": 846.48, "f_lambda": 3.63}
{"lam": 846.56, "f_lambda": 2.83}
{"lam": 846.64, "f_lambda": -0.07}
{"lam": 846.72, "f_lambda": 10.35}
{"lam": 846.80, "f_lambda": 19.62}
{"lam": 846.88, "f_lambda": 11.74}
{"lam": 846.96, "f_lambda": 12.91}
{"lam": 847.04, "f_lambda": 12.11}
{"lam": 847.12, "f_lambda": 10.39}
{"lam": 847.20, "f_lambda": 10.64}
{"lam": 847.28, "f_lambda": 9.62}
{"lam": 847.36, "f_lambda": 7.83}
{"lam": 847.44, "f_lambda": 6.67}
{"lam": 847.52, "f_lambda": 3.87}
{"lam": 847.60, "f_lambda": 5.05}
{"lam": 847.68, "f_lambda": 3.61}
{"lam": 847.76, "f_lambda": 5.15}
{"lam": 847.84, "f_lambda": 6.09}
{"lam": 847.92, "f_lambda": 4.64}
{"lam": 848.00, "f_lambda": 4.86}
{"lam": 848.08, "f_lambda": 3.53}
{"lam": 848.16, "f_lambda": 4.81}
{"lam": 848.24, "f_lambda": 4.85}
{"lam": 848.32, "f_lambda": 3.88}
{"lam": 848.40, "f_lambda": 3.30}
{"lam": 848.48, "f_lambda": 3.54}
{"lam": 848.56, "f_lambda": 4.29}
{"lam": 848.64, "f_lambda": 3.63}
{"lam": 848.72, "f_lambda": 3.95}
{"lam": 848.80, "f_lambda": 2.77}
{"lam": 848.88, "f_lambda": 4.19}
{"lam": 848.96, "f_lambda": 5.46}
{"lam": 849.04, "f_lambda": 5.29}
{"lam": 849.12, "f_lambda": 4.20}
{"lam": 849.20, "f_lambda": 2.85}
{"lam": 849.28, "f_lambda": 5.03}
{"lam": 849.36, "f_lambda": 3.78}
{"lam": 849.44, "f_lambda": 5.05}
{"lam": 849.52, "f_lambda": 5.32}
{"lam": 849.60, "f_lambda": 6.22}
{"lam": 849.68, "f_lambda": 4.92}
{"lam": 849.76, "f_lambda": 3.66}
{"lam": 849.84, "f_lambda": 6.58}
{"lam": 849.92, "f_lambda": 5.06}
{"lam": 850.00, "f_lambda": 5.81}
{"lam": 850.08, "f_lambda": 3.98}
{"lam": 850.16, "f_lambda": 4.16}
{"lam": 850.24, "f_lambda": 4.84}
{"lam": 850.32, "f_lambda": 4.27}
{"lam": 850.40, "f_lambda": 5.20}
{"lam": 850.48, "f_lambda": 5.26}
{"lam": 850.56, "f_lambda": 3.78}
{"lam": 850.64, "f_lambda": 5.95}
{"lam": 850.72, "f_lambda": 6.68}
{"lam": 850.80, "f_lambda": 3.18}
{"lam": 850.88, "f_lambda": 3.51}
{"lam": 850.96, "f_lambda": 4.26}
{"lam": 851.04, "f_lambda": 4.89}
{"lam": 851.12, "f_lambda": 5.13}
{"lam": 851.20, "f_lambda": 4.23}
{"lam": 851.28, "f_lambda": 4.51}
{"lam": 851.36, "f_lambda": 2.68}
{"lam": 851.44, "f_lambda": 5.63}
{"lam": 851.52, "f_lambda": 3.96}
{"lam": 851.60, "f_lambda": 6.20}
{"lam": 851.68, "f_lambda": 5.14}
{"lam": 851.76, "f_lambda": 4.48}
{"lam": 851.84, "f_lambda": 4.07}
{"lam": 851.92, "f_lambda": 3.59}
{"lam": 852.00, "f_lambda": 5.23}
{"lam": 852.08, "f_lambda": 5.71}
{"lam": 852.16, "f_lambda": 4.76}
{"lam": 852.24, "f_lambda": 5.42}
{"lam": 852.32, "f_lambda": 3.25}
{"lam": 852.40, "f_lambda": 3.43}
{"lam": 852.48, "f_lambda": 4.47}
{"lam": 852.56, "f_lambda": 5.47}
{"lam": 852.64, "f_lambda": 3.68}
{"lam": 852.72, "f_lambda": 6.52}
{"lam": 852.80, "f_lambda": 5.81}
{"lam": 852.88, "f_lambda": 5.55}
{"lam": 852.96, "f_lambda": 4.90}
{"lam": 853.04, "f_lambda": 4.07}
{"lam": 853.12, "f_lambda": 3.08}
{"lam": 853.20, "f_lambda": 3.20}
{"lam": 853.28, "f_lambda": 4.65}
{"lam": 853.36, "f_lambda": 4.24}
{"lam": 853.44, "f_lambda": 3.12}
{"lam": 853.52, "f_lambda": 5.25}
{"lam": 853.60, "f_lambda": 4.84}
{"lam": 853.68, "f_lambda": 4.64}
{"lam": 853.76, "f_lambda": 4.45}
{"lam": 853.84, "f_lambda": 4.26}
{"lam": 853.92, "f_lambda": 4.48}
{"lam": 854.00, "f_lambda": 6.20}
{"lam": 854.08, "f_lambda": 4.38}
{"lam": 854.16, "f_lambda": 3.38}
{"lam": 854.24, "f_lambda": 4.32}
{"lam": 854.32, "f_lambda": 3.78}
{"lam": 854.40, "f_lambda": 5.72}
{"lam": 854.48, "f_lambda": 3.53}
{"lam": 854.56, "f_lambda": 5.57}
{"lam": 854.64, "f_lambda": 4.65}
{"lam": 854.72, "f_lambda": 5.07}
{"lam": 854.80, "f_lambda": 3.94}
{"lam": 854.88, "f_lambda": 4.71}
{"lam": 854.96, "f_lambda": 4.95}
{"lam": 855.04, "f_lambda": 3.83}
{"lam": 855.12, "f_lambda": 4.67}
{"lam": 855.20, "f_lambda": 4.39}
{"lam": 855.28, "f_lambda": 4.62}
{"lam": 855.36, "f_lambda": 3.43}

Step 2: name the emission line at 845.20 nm [S II]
